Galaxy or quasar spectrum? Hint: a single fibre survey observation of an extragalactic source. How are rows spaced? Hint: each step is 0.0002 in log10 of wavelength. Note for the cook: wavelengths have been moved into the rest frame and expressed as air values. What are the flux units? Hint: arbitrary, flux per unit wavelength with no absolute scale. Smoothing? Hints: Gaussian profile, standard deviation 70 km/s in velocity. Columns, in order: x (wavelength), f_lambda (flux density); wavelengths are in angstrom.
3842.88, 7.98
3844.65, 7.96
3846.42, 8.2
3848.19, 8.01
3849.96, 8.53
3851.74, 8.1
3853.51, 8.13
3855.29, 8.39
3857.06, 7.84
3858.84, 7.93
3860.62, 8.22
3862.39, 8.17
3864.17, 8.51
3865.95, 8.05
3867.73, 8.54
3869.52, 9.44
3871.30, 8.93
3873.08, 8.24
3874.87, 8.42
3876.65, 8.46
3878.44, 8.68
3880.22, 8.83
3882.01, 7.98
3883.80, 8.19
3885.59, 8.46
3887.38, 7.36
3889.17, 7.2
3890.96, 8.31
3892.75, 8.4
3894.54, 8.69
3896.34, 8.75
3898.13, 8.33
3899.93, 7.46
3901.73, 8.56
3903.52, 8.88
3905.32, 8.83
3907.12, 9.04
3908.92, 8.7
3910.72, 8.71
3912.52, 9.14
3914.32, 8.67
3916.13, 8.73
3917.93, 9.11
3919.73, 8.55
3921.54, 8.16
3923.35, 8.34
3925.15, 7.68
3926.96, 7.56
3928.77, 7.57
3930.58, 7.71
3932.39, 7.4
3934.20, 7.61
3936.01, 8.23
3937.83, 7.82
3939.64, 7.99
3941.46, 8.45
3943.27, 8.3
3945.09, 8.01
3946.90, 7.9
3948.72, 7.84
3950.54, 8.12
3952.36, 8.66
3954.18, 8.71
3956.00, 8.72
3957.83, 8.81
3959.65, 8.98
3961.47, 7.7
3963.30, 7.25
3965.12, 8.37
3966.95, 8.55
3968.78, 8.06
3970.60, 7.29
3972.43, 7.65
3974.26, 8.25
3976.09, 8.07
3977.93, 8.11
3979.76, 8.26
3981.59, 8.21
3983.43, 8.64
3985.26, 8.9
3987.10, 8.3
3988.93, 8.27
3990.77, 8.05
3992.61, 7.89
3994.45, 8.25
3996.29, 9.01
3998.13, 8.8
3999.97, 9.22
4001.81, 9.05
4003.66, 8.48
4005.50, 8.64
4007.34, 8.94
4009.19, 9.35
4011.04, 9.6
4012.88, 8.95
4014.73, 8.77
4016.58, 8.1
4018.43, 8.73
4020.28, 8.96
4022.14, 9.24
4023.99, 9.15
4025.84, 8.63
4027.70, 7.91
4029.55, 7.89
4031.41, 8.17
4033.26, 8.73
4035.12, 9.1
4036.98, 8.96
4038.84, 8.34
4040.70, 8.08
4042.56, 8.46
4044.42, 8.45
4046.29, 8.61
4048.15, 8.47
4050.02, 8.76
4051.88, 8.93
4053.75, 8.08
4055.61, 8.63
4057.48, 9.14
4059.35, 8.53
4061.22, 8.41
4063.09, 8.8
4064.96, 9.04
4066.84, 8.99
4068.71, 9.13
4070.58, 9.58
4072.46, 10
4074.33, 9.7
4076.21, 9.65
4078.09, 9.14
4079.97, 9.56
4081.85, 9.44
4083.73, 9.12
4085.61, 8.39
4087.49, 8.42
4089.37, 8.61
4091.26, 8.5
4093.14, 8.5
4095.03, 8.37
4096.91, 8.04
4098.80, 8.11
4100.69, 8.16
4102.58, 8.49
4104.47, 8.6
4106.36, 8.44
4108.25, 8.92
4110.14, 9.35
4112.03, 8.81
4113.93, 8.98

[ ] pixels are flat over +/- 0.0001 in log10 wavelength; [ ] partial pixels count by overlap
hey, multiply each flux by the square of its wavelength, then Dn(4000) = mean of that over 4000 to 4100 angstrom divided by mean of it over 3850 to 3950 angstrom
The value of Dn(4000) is 1.1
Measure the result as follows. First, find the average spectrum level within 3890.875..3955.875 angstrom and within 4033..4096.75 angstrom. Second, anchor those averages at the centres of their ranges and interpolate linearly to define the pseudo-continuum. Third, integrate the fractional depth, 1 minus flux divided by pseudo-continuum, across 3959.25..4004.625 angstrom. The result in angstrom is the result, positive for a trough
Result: 1.2 angstrom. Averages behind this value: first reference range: 8.31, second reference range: 8.83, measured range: 8.3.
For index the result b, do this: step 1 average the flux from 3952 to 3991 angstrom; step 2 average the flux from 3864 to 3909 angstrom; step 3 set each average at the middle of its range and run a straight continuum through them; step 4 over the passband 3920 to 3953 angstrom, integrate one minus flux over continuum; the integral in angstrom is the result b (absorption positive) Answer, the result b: 1.4 angstrom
